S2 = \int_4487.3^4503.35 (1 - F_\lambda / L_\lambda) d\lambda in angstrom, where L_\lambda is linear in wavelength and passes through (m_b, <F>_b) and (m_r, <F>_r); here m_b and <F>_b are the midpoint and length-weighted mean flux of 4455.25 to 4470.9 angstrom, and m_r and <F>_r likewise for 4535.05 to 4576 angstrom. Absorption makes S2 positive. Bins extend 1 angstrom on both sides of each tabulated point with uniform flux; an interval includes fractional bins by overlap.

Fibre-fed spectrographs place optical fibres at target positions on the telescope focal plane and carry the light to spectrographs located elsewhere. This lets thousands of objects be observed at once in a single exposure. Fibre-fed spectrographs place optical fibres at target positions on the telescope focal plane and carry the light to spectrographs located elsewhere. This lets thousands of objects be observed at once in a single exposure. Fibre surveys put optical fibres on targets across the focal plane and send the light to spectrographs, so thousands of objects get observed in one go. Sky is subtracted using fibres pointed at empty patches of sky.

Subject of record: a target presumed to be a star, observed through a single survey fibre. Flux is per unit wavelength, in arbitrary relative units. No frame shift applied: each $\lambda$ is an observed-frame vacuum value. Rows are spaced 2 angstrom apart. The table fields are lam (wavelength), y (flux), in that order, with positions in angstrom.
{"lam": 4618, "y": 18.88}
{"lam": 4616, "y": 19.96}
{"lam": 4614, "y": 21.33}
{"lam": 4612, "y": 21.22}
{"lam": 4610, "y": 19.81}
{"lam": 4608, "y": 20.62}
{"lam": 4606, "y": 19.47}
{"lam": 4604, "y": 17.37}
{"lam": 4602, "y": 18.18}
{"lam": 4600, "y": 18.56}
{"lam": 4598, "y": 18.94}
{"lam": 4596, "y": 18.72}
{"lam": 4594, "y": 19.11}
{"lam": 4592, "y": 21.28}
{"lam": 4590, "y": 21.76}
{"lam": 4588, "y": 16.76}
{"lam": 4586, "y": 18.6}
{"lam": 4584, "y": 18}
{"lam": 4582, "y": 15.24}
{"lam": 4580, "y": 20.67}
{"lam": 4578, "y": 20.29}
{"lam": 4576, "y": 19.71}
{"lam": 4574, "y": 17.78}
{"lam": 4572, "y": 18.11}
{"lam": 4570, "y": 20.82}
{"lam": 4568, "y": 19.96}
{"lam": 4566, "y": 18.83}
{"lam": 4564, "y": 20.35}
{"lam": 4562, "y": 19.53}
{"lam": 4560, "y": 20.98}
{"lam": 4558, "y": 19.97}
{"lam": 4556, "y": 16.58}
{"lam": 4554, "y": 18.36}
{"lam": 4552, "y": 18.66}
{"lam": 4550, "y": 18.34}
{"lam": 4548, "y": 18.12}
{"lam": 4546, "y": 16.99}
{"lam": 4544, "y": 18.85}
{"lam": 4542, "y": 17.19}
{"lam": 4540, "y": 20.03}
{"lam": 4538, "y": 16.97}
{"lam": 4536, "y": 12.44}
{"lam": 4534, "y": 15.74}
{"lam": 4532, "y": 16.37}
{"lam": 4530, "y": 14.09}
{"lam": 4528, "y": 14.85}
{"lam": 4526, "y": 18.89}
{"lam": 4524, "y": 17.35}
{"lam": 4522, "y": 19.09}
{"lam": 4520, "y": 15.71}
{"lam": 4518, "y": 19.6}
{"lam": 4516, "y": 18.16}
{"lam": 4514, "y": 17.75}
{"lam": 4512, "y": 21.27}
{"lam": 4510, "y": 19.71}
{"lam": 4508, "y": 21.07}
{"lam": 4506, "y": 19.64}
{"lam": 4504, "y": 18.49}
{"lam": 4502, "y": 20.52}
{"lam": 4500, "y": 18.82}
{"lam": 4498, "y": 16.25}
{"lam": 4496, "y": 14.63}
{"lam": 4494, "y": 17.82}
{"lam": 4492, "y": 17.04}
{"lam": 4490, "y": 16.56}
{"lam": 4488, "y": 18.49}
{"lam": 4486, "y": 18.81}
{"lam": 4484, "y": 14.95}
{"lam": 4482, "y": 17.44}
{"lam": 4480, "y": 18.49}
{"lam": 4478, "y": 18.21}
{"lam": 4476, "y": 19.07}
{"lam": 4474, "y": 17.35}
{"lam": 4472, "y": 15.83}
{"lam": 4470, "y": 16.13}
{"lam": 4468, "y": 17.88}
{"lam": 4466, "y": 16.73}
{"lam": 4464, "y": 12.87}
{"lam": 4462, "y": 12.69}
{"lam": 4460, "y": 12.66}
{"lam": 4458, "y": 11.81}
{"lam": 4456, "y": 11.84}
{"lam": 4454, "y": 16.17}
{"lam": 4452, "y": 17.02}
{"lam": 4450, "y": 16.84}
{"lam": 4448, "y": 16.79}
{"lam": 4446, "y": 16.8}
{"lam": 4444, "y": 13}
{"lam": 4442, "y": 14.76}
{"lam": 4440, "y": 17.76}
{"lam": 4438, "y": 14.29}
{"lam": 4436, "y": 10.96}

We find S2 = -1.9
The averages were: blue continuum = 14.1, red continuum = 18.5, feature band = 17.5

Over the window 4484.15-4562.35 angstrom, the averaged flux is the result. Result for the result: 17.9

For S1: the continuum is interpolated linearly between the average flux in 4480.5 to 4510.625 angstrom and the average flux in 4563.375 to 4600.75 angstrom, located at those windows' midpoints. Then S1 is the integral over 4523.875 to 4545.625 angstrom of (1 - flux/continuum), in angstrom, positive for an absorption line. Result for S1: 2.3 angstrom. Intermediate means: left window 18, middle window 16.6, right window 19.1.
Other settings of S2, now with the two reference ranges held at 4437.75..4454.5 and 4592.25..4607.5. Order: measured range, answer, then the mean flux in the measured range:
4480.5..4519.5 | -2.8 angstrom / 18.2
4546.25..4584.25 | -1.6 angstrom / 18.9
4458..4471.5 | 1.4 angstrom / 14.6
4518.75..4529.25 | 0.2 angstrom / 17.2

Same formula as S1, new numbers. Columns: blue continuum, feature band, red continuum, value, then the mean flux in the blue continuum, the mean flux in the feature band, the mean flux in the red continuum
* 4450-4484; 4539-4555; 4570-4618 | -0.3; 15.8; 18.3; 19.2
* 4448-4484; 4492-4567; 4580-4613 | -2.9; 15.8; 18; 19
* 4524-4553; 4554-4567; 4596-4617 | -1.1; 17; 19.3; 19.5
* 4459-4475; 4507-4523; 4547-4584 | -1.9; 15.3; 19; 19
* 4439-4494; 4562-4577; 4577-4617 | -0.6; 16.1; 19.4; 19.3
